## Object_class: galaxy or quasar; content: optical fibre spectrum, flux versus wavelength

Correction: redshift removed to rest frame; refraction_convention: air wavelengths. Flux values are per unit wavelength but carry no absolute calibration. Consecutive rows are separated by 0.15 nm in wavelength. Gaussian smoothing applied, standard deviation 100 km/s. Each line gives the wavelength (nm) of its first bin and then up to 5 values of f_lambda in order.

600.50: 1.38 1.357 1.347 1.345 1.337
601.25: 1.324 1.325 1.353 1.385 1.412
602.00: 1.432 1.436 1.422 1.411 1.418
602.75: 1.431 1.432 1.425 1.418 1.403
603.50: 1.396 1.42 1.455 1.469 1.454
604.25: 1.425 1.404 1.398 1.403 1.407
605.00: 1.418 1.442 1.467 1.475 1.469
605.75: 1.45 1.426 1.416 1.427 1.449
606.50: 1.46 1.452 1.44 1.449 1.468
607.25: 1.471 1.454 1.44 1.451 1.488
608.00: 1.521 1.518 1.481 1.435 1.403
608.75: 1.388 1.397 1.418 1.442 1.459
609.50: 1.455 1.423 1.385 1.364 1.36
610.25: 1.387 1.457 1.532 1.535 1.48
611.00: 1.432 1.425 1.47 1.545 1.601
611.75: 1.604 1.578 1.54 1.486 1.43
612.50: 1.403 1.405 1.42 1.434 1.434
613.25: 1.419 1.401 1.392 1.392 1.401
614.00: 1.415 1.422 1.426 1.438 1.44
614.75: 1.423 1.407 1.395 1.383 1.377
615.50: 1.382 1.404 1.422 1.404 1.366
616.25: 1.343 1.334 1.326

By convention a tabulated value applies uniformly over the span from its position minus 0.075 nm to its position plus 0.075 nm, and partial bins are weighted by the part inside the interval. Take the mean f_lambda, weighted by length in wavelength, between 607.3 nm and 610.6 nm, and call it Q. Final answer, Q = 1.44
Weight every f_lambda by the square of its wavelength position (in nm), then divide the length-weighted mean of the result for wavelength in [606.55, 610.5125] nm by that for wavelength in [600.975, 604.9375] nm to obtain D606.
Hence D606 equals 1.04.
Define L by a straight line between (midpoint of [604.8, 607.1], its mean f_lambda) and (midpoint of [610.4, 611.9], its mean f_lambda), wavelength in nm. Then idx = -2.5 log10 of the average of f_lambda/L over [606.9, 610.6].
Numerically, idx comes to 0.03 mag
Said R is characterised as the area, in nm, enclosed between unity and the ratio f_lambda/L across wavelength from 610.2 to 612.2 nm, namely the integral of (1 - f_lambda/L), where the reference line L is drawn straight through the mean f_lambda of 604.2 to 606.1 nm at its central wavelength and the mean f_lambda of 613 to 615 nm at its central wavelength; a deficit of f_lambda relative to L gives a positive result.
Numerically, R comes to -0.12 nm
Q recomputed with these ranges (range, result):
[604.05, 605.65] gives 1.43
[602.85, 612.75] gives 1.45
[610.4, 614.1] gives 1.47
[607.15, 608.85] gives 1.46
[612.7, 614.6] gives 1.42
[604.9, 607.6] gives 1.45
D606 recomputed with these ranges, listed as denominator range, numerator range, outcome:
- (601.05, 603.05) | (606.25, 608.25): 1.07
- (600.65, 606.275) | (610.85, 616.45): 1.05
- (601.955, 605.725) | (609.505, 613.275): 1.05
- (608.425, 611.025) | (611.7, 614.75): 1.02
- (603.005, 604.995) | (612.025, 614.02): 1.03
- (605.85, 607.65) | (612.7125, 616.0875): 1.00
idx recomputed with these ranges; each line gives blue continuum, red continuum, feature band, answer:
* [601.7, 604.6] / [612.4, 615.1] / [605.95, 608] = -0.02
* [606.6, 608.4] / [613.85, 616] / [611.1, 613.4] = -0.03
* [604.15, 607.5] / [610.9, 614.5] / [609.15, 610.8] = 0.01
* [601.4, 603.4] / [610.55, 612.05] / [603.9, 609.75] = 0.02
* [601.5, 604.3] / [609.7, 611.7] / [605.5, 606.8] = 0.00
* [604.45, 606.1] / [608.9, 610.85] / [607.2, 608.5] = -0.03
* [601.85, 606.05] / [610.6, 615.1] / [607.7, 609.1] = -0.01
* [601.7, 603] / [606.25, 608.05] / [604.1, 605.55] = 0.01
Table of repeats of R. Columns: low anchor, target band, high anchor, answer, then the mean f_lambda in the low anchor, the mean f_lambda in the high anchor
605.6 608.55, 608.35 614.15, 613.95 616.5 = -0.077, 1.46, 1.4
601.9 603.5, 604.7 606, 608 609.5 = -0.010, 1.42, 1.44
